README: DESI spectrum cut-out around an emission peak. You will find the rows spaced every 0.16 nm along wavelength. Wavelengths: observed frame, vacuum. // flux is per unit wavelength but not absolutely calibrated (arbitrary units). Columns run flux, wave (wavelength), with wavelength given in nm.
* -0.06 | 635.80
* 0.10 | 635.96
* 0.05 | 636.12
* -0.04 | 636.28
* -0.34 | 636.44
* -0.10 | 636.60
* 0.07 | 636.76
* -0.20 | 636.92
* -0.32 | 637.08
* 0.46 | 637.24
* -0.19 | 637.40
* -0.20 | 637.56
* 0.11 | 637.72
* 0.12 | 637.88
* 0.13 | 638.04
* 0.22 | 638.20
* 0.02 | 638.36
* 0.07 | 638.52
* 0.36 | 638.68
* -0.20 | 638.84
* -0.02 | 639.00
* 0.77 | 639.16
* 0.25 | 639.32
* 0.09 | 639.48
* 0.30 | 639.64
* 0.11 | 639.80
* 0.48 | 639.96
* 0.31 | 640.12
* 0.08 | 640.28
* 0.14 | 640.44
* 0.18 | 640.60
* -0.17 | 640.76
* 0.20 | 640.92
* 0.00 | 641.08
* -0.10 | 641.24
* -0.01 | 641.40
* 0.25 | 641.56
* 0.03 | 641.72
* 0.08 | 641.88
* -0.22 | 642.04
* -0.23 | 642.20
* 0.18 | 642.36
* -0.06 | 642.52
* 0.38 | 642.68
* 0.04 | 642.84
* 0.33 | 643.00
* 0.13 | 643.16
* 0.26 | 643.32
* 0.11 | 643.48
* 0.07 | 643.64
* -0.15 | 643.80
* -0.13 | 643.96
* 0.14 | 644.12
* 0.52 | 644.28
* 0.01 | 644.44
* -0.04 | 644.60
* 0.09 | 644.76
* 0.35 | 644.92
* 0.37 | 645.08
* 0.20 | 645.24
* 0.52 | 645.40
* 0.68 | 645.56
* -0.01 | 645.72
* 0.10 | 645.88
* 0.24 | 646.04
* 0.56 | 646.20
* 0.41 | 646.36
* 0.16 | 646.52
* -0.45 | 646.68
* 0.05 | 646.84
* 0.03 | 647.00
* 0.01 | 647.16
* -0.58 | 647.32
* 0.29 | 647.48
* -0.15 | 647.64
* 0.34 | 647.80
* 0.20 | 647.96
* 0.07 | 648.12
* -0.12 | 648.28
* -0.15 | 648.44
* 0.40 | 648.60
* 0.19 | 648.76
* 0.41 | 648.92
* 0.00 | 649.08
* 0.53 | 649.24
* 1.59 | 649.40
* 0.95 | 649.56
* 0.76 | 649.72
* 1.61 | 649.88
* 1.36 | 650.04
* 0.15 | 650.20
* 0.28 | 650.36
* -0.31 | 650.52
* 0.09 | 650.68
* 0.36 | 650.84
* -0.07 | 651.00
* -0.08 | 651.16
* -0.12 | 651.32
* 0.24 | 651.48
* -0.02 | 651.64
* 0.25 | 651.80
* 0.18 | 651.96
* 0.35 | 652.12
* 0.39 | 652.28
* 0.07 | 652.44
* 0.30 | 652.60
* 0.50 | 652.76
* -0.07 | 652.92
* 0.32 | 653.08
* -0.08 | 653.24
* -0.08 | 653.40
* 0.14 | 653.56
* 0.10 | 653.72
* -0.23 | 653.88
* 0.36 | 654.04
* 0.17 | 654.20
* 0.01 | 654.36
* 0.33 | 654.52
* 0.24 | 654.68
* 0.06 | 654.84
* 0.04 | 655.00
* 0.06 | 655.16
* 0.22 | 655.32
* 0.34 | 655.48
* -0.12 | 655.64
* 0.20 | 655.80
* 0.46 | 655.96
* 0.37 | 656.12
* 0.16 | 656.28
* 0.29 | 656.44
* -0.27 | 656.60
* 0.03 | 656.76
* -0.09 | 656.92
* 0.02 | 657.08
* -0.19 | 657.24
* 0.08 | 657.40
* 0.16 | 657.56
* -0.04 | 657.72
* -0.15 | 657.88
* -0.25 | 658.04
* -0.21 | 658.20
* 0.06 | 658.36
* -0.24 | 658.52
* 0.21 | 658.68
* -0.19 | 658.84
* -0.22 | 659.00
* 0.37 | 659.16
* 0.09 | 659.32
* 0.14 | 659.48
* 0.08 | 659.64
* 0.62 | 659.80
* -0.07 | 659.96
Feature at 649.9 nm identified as [O II] 3727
